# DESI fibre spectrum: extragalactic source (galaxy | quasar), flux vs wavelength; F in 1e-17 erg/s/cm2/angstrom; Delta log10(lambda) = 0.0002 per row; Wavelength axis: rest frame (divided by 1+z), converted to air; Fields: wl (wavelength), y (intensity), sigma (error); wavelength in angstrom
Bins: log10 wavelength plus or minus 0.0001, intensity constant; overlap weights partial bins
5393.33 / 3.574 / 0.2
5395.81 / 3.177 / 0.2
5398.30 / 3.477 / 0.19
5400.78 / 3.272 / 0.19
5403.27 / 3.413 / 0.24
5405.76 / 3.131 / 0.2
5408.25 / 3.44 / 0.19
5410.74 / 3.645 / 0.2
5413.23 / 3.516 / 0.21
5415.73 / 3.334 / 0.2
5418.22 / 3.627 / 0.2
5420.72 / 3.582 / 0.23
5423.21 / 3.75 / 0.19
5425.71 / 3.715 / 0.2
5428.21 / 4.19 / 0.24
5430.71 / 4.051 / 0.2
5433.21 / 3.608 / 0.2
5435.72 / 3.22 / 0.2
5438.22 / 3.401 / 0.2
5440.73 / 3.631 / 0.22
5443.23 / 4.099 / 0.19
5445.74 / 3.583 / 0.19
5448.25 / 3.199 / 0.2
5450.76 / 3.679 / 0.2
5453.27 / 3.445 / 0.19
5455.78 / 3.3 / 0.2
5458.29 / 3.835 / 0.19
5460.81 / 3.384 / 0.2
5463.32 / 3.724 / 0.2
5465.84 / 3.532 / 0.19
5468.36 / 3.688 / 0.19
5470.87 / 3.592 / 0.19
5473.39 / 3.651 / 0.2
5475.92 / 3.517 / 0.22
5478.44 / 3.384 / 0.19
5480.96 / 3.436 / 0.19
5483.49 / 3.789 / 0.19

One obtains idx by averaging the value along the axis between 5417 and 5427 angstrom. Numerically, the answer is 3.67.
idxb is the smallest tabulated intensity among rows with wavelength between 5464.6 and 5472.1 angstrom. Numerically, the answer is 3.532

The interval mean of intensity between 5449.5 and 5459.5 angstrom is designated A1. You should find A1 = 3.57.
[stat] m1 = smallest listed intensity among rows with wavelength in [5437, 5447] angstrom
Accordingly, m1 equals 3.401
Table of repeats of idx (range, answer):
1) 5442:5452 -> 3.64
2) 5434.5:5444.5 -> 3.59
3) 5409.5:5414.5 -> 3.58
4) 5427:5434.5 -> 3.94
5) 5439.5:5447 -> 3.77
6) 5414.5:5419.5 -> 3.48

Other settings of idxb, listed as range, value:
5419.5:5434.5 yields 3.582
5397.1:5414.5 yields 3.131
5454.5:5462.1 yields 3.3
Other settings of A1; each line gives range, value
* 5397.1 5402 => 3.38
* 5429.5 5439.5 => 3.57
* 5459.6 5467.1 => 3.55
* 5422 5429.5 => 3.89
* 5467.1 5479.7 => 3.57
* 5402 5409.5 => 3.33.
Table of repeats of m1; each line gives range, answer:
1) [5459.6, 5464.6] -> 3.384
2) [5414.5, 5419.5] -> 3.334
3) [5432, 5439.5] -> 3.22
